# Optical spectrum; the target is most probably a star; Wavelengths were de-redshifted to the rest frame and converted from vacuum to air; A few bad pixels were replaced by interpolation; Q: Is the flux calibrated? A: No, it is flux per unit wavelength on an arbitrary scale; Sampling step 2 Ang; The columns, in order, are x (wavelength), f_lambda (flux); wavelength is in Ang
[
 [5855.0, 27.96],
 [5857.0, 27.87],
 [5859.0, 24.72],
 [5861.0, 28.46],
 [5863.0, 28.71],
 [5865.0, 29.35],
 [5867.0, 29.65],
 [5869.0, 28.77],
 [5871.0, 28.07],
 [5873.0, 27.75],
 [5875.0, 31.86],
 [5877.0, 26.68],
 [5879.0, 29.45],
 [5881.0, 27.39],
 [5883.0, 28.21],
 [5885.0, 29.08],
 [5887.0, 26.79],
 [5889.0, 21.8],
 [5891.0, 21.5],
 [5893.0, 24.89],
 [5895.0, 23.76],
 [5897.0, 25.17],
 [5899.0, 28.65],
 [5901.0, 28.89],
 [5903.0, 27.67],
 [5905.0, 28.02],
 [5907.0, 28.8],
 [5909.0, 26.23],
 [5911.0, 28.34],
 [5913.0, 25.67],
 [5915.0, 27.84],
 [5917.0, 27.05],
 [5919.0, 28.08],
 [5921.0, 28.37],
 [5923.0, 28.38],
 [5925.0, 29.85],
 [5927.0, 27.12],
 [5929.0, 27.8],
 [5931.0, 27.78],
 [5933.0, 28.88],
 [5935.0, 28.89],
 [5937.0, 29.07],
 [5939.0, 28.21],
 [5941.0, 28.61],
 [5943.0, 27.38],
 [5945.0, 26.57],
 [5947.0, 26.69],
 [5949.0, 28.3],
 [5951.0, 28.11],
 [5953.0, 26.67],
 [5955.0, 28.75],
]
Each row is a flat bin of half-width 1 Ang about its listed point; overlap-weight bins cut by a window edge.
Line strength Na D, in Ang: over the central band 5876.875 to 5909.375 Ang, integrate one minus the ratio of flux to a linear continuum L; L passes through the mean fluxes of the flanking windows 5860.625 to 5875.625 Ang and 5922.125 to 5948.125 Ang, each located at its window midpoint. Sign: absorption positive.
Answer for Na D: 2.30 Ang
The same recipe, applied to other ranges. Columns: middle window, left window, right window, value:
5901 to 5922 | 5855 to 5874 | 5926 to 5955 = 0.2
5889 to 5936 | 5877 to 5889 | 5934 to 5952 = 1.0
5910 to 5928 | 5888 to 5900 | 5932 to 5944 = -0.8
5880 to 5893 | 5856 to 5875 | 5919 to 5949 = 1.2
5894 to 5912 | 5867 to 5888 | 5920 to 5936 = 0.7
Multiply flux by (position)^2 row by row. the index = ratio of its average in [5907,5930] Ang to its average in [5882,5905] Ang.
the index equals 1.1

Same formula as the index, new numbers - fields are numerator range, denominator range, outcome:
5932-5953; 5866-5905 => 1.05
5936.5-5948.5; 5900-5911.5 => 1.00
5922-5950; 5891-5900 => 1.13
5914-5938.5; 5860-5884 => 1.00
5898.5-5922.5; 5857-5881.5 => 0.99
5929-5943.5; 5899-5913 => 1.03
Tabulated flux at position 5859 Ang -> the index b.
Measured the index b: 24.72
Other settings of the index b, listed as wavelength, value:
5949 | 28.3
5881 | 27.39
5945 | 26.57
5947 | 26.69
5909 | 26.23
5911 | 28.34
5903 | 27.67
